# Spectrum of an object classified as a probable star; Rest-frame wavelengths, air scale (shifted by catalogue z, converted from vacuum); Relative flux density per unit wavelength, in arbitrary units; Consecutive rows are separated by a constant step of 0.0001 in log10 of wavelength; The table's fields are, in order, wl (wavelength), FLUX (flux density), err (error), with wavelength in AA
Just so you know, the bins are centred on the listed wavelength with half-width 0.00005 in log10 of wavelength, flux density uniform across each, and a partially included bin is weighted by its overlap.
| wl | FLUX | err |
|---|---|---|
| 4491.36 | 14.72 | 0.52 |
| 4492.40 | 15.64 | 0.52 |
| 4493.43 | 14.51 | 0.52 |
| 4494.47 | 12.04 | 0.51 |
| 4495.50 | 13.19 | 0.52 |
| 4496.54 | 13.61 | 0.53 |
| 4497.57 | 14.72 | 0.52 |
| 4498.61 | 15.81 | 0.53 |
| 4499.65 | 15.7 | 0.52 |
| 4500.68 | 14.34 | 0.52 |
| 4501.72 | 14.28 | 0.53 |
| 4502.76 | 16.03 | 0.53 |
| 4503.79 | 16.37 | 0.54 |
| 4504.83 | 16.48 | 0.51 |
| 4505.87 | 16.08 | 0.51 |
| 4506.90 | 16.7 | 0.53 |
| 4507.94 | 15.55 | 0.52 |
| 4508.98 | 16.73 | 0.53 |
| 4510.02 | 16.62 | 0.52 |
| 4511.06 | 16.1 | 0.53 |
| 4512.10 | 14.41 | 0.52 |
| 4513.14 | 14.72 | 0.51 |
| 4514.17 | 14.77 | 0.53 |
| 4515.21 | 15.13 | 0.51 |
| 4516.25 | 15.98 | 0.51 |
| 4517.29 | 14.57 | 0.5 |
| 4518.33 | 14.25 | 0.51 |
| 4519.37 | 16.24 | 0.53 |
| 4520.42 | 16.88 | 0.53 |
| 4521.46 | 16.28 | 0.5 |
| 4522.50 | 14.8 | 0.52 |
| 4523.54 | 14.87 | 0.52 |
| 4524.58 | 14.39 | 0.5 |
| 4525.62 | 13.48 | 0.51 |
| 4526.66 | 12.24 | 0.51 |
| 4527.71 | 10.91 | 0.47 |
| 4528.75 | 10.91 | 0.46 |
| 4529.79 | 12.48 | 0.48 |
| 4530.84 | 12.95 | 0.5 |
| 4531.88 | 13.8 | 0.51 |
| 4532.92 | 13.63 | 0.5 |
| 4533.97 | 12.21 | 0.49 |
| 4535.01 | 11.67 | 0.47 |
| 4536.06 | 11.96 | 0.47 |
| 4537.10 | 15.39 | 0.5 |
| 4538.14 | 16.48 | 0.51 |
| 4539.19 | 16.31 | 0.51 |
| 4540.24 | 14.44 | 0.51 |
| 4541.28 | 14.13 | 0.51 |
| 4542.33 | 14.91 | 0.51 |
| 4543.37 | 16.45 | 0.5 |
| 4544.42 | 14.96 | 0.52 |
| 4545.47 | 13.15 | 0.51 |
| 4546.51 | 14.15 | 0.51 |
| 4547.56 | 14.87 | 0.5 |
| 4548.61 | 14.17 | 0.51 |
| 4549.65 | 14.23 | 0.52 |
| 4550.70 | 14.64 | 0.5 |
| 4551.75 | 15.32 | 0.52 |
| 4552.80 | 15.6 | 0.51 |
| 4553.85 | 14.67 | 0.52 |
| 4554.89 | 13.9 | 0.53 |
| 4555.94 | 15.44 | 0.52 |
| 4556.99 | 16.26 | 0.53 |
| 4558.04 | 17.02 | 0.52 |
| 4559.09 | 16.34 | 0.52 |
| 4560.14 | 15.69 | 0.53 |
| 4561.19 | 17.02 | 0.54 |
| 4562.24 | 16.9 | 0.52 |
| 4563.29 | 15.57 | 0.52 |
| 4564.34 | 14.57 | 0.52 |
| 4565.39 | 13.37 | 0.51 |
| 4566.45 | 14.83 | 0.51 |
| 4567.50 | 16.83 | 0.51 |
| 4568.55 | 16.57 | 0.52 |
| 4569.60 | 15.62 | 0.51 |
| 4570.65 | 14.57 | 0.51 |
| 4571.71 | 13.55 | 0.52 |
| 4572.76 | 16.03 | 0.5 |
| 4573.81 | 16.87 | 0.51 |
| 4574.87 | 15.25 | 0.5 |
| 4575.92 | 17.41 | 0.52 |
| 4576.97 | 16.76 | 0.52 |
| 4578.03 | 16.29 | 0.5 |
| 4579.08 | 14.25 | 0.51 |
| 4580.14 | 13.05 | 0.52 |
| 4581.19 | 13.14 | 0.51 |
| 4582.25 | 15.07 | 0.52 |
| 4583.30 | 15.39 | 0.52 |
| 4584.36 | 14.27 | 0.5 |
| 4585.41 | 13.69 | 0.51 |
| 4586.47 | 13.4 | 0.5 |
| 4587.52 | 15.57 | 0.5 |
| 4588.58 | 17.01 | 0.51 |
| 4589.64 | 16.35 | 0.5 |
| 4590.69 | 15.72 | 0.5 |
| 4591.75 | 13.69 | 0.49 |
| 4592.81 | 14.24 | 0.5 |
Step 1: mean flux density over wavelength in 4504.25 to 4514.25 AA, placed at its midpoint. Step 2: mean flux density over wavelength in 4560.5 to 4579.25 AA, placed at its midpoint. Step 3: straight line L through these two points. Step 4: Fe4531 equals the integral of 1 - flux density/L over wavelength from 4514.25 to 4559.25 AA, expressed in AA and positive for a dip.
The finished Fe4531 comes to 3.8 AA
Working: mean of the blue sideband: 15.9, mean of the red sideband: 15.7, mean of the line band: 14.5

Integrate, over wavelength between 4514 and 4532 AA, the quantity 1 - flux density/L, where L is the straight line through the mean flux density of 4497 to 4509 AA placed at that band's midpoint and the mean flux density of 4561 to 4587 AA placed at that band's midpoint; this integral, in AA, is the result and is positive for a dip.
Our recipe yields 1.6 AA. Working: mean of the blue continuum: 15.7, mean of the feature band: 14.2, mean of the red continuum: 15.2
